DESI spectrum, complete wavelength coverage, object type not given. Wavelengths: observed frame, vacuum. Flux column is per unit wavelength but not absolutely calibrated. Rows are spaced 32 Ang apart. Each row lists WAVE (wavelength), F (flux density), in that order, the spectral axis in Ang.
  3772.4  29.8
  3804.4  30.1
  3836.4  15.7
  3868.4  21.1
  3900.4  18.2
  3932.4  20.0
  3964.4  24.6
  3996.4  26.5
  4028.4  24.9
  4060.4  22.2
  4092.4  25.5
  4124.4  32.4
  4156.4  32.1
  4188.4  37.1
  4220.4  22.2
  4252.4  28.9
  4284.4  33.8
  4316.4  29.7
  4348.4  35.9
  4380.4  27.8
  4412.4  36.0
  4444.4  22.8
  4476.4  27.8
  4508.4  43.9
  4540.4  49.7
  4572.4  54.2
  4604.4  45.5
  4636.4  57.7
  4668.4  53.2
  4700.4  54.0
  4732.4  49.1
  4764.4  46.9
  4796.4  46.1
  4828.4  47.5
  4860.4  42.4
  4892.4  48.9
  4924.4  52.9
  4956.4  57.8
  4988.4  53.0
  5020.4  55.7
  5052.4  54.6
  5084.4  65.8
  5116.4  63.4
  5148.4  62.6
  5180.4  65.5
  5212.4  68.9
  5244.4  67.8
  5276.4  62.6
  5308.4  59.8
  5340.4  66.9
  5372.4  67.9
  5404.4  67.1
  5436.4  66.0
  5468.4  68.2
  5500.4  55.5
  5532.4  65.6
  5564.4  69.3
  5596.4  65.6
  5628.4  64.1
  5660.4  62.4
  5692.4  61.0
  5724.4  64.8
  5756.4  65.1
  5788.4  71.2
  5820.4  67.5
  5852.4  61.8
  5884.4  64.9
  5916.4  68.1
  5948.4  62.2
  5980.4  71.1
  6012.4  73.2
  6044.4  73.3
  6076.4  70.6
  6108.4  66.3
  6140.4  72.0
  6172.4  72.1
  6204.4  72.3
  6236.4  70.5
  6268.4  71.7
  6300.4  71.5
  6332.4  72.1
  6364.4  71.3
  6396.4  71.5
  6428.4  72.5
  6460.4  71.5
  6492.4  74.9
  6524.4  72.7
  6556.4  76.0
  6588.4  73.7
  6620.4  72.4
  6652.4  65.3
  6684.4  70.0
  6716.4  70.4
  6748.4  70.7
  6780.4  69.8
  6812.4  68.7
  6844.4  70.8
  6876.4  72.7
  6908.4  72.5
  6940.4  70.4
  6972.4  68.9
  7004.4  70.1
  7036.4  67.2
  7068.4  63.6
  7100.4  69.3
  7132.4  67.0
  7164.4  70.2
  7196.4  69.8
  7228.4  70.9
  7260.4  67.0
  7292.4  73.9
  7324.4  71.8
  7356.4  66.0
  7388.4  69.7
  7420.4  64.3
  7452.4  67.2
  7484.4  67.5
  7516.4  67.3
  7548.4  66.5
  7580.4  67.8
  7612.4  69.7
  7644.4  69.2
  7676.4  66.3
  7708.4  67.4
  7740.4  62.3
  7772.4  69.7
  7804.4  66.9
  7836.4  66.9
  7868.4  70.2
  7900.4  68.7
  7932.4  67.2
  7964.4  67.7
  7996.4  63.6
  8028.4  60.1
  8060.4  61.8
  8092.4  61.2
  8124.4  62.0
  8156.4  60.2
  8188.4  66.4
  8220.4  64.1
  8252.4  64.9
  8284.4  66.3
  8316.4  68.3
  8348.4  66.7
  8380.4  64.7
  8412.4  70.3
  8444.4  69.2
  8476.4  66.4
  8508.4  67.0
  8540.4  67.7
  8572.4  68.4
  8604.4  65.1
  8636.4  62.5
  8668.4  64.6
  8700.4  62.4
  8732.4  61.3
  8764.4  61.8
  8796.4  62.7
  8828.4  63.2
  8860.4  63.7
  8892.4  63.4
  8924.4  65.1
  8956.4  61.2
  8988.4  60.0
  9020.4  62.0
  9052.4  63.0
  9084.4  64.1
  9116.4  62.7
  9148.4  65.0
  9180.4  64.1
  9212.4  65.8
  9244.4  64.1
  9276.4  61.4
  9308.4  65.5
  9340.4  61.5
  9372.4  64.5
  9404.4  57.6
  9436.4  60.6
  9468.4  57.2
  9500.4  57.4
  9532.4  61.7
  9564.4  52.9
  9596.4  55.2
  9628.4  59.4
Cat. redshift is 0.130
